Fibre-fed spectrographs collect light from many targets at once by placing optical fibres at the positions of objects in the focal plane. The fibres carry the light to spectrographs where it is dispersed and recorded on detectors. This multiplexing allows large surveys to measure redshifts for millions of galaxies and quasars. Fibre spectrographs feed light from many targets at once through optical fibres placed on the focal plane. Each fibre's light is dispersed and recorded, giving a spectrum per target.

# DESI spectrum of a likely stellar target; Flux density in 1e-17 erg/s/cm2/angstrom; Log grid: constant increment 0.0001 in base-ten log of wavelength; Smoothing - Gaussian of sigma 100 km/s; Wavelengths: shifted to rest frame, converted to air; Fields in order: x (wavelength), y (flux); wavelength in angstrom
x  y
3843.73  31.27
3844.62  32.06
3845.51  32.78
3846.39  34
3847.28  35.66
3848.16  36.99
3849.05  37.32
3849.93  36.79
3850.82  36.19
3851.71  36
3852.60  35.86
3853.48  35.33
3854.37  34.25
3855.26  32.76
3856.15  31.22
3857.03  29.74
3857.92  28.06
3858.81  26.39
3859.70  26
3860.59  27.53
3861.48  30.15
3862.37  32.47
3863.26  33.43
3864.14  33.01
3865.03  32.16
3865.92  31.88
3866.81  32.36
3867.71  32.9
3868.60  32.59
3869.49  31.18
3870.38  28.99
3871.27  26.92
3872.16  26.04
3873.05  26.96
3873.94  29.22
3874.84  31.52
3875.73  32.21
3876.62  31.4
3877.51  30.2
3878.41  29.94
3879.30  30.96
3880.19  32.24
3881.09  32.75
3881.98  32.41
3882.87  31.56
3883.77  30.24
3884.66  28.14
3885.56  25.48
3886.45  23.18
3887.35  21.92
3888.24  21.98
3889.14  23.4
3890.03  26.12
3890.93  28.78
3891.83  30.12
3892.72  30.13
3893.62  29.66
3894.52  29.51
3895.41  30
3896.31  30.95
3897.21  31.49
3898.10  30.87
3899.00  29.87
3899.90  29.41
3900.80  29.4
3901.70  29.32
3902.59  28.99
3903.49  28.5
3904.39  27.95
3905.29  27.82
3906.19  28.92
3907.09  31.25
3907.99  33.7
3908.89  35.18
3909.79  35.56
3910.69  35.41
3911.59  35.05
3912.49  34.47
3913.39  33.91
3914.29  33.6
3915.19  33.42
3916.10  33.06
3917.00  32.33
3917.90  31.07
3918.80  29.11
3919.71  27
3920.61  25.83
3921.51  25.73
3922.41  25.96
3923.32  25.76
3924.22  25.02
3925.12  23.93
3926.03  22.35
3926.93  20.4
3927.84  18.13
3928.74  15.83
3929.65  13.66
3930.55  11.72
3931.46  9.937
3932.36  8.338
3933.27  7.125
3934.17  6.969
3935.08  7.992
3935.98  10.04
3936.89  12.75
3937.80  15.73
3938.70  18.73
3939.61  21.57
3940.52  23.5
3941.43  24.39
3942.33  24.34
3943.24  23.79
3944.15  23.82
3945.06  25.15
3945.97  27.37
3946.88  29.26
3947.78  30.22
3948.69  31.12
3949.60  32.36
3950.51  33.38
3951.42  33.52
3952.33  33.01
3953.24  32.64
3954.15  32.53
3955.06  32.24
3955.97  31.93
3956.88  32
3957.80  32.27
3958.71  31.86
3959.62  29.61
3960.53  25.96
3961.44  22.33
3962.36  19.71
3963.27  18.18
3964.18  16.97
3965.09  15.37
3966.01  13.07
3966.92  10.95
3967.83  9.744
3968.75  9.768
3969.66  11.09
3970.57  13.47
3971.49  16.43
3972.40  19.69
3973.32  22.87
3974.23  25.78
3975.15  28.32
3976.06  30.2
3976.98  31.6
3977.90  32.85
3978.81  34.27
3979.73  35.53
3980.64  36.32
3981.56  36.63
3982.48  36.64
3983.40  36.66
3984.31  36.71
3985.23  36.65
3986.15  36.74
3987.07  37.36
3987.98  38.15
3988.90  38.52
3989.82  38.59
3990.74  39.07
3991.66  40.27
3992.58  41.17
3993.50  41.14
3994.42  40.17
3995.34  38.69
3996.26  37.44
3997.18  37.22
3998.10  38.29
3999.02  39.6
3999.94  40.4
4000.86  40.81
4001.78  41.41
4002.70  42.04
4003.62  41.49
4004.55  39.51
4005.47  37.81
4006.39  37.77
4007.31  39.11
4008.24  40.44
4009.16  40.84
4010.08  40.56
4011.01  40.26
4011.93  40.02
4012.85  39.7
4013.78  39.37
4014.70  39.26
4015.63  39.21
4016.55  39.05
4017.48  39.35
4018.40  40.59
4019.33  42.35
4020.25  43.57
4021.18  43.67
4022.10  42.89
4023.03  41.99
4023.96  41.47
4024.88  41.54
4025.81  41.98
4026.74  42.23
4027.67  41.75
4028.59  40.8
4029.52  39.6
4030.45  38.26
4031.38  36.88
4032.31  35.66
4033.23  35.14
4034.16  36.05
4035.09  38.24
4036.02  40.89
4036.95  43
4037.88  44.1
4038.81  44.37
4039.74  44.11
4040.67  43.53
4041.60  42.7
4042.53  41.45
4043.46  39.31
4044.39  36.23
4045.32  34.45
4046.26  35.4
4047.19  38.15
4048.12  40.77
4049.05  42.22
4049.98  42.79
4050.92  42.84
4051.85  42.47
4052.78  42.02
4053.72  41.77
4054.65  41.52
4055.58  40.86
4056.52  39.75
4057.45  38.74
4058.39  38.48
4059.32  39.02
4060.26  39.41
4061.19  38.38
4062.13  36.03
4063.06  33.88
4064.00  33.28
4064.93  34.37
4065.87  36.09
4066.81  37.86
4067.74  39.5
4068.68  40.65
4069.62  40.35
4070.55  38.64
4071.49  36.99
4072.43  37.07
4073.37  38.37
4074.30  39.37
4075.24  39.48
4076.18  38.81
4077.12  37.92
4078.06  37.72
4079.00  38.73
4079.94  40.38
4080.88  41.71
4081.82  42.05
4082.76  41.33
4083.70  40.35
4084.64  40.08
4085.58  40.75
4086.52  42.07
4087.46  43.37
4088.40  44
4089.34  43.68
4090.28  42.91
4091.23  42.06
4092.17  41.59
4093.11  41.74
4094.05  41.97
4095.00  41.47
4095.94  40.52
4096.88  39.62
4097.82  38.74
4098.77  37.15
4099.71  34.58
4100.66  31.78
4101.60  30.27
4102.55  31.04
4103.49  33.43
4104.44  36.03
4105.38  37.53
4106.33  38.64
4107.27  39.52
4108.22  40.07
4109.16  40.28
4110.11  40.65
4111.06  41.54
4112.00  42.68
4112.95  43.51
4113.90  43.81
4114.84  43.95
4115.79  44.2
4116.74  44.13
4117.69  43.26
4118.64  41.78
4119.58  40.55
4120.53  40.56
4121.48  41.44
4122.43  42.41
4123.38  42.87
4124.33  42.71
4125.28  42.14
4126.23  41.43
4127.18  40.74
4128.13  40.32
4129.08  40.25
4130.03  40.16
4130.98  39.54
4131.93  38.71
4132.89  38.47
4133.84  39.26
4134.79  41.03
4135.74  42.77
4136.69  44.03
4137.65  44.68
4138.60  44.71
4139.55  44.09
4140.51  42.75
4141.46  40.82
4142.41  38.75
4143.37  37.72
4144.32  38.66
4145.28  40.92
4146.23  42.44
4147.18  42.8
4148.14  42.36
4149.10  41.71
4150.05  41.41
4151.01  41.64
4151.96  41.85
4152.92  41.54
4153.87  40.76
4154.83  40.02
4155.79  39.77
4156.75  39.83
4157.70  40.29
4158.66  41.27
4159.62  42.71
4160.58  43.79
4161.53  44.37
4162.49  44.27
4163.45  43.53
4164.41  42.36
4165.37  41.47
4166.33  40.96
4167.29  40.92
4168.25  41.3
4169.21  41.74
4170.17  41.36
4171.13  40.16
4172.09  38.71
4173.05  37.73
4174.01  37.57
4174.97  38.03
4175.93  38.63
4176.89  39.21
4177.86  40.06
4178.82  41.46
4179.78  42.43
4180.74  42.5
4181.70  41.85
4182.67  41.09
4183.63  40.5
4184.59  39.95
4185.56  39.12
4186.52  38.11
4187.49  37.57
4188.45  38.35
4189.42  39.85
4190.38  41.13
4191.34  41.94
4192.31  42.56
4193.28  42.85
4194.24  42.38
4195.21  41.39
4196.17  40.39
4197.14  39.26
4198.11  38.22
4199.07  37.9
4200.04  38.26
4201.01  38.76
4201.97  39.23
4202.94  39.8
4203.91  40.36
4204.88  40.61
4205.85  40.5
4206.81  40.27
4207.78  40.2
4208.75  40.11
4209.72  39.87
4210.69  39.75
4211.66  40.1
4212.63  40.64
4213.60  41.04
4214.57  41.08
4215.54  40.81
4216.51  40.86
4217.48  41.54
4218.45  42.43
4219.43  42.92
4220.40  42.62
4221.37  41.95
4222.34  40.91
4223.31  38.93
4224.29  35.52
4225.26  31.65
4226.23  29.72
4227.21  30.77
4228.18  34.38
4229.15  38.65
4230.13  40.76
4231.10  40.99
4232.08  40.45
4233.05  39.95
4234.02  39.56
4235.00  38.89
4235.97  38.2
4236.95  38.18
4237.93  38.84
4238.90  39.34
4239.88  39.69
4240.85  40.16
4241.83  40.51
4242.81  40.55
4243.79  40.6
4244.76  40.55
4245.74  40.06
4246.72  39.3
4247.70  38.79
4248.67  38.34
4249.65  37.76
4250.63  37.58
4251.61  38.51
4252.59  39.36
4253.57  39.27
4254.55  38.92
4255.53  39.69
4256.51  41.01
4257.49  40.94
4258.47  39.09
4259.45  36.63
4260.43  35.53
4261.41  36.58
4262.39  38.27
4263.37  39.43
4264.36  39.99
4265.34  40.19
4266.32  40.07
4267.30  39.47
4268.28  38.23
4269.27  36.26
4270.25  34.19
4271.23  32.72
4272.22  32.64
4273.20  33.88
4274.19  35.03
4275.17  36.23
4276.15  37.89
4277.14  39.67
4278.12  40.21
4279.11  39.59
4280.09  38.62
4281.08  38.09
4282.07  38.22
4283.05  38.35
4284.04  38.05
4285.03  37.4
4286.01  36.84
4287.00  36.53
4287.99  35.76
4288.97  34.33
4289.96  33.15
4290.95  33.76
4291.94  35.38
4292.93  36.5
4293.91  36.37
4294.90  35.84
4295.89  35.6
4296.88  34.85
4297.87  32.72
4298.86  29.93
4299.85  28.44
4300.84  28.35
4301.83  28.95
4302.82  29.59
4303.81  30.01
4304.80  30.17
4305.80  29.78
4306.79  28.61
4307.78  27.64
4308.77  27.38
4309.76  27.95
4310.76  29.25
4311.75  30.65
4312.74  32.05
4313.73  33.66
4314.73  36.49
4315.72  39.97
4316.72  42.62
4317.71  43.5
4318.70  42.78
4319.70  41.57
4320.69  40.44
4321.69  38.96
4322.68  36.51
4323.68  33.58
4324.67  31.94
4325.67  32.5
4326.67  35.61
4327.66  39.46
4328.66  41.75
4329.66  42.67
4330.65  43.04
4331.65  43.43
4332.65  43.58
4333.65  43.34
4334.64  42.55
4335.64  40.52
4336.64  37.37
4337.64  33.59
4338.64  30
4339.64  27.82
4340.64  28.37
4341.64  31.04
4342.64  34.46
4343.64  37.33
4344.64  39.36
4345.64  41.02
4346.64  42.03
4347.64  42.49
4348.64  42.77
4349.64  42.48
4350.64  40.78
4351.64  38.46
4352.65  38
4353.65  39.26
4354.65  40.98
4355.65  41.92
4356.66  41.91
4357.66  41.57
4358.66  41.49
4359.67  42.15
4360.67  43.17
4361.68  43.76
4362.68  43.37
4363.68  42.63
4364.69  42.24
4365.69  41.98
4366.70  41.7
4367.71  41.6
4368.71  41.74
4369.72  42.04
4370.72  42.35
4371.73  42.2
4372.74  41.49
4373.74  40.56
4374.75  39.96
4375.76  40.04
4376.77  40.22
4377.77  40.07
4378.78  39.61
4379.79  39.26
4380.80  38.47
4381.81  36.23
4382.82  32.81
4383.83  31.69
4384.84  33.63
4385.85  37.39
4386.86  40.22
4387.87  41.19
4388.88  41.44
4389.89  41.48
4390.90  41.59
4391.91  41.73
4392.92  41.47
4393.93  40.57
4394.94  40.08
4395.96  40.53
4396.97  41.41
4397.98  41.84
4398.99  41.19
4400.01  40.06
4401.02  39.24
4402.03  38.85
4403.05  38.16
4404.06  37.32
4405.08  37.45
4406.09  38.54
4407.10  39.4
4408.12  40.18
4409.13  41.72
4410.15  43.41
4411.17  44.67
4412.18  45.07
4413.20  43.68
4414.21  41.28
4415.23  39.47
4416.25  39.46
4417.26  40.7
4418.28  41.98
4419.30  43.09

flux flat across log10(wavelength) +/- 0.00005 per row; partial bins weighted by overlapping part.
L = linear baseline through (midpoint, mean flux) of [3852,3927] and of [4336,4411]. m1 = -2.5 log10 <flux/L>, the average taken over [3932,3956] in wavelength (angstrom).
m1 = 0.31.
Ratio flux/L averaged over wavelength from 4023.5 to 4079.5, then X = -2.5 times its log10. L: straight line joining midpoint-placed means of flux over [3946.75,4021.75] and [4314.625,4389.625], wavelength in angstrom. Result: -0.15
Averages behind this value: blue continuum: 33.1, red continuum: 39.4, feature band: 39.4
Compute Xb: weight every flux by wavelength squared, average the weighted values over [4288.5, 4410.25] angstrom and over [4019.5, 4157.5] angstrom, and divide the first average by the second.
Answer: 1.1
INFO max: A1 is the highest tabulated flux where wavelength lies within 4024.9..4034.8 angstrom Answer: 42.23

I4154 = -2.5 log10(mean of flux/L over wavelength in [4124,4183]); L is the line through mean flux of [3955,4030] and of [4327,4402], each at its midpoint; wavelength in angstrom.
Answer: -0.13 mag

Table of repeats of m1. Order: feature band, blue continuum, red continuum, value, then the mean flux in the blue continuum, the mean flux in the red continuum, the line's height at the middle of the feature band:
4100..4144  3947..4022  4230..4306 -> -0.15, 33.2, 37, 35.1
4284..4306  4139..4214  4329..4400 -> 0.20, 40.7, 39.9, 40.2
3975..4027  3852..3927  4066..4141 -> -0.10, 29.9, 40.3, 35.3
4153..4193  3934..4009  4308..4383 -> -0.18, 29.6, 38.8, 34.6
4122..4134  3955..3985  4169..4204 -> -0.13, 25.4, 40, 36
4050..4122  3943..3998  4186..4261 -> -0.17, 29.5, 39.4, 34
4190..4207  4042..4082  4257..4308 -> -0.10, 38.9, 35.4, 36.8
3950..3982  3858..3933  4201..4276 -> 0.19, 28.3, 38.8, 30.5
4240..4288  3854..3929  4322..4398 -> -0.02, 29.4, 39.5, 37.4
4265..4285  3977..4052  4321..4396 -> 0.06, 39.5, 39.4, 39.4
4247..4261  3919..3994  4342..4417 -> -0.08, 25.5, 40.4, 36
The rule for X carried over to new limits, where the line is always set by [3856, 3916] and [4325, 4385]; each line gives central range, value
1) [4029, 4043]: -0.21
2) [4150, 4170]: -0.17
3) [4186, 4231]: -0.08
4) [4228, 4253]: -0.06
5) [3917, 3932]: 0.36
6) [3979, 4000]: -0.18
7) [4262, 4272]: 0.00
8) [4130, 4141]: -0.19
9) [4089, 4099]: -0.20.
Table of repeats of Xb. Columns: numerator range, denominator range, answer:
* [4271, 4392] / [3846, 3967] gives 1.67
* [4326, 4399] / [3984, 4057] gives 1.17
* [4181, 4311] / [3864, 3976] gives 1.70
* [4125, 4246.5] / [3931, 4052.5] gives 1.34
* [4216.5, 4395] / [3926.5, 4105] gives 1.27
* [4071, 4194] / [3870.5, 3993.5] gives 1.65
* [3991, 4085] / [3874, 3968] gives 1.61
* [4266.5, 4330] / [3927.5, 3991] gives 1.67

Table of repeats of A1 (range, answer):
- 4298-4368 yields 43.76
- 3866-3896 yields 32.9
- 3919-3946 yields 27.37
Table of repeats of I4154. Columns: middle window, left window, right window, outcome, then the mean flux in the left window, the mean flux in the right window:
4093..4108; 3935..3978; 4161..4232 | -0.11 mag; 23.6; 40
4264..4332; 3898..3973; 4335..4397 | 0.04 mag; 24.4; 39.5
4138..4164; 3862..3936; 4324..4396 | -0.22 mag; 27.5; 39.5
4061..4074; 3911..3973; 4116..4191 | -0.11 mag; 23.1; 41.1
